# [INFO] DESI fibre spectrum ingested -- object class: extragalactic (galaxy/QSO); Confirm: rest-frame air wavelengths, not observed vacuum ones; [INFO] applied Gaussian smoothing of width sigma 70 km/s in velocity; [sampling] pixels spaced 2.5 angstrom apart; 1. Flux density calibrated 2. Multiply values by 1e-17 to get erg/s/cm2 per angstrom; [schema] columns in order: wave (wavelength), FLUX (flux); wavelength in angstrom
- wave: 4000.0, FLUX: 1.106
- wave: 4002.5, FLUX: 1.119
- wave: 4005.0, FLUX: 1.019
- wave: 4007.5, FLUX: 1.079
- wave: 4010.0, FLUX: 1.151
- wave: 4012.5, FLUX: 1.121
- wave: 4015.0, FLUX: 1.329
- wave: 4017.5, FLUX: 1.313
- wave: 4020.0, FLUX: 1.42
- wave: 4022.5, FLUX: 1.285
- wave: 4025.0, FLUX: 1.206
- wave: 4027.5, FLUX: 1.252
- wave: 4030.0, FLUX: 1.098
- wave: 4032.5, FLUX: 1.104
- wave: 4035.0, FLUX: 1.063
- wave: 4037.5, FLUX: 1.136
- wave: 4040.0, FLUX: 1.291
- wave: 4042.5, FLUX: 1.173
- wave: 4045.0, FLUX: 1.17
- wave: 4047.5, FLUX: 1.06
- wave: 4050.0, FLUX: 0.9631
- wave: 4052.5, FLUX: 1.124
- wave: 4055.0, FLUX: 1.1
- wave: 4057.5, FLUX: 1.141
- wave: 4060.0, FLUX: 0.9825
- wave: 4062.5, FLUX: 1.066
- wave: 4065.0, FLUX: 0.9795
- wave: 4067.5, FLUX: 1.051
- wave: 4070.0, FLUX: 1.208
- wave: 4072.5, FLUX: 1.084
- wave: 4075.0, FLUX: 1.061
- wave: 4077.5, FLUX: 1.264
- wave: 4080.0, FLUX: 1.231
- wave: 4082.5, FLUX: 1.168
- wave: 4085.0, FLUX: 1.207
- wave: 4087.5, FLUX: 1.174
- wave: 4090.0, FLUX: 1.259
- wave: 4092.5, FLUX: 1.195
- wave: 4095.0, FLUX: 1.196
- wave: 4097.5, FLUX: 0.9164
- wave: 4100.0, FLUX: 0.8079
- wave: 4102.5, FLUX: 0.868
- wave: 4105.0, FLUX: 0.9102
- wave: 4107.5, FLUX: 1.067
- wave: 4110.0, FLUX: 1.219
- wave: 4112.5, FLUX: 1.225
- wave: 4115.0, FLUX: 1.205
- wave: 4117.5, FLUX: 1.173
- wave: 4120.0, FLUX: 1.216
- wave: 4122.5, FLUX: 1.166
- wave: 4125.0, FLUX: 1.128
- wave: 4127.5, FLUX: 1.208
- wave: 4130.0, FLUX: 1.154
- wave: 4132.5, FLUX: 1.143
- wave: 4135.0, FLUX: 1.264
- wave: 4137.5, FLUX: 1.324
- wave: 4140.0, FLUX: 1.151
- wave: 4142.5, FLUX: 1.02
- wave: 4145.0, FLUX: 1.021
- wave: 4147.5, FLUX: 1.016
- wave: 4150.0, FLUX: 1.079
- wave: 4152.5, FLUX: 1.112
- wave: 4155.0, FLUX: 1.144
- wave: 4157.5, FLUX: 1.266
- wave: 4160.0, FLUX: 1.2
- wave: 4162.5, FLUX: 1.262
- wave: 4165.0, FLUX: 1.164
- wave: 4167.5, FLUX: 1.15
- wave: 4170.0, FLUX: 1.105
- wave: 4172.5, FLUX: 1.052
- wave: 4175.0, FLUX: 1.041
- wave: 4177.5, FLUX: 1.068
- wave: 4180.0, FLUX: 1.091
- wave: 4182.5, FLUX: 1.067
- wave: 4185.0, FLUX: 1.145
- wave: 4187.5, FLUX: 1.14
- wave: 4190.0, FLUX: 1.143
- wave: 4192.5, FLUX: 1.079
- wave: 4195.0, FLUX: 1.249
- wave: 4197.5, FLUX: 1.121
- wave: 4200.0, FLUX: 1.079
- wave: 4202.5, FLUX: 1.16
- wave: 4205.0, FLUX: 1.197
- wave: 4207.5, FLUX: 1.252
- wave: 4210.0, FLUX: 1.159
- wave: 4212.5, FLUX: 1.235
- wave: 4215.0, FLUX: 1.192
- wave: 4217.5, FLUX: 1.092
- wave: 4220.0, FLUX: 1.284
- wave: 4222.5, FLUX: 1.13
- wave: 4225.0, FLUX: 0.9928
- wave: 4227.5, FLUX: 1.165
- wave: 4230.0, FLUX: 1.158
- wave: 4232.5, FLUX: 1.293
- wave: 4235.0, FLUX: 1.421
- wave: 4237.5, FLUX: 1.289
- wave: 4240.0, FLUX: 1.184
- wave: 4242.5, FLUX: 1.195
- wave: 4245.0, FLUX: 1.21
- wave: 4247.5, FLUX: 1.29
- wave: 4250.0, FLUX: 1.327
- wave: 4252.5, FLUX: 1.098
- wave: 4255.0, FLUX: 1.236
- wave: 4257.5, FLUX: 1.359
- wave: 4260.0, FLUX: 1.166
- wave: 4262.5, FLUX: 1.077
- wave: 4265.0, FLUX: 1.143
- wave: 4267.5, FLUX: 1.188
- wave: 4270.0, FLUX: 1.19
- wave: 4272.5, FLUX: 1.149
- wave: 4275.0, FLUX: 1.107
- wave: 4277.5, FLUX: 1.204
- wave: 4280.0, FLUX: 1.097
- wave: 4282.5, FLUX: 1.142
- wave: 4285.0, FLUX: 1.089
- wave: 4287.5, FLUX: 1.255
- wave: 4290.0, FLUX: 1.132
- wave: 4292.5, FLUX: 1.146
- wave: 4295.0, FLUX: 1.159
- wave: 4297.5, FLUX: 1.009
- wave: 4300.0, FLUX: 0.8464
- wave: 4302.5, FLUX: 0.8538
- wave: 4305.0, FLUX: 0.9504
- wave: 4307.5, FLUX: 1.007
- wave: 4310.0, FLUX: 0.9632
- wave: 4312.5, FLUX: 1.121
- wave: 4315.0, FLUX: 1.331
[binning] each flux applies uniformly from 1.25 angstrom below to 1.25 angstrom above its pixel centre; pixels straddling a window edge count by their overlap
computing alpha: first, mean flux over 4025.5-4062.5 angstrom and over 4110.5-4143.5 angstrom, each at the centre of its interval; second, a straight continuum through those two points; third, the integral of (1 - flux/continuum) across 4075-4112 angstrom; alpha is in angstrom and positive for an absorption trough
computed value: 1.62 angstrom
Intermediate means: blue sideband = 1.12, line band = 1.11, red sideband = 1.18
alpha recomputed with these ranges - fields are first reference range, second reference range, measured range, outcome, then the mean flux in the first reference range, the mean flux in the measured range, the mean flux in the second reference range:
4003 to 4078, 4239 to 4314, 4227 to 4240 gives -1.5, 1.14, 1.26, 1.13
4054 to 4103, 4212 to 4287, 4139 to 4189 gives 1.4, 1.1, 1.11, 1.19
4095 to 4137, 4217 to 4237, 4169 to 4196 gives 1.3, 1.11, 1.11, 1.2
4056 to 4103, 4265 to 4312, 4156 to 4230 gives -3.7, 1.1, 1.15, 1.08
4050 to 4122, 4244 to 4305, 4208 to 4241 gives -2.0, 1.11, 1.2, 1.14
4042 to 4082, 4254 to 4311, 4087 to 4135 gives -0.7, 1.1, 1.12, 1.11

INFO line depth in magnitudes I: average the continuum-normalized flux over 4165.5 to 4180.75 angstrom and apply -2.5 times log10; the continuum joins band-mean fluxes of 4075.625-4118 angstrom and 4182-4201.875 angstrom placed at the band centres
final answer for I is 0.04 mag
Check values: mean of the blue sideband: 1.12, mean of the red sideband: 1.13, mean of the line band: 1.09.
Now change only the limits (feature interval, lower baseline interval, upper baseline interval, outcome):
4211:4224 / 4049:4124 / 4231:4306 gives -0.03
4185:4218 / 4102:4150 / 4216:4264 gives 0.02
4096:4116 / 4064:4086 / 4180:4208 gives 0.11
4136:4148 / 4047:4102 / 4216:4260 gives 0.03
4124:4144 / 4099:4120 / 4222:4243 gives -0.07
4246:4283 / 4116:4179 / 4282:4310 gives -0.11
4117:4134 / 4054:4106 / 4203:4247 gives -0.04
